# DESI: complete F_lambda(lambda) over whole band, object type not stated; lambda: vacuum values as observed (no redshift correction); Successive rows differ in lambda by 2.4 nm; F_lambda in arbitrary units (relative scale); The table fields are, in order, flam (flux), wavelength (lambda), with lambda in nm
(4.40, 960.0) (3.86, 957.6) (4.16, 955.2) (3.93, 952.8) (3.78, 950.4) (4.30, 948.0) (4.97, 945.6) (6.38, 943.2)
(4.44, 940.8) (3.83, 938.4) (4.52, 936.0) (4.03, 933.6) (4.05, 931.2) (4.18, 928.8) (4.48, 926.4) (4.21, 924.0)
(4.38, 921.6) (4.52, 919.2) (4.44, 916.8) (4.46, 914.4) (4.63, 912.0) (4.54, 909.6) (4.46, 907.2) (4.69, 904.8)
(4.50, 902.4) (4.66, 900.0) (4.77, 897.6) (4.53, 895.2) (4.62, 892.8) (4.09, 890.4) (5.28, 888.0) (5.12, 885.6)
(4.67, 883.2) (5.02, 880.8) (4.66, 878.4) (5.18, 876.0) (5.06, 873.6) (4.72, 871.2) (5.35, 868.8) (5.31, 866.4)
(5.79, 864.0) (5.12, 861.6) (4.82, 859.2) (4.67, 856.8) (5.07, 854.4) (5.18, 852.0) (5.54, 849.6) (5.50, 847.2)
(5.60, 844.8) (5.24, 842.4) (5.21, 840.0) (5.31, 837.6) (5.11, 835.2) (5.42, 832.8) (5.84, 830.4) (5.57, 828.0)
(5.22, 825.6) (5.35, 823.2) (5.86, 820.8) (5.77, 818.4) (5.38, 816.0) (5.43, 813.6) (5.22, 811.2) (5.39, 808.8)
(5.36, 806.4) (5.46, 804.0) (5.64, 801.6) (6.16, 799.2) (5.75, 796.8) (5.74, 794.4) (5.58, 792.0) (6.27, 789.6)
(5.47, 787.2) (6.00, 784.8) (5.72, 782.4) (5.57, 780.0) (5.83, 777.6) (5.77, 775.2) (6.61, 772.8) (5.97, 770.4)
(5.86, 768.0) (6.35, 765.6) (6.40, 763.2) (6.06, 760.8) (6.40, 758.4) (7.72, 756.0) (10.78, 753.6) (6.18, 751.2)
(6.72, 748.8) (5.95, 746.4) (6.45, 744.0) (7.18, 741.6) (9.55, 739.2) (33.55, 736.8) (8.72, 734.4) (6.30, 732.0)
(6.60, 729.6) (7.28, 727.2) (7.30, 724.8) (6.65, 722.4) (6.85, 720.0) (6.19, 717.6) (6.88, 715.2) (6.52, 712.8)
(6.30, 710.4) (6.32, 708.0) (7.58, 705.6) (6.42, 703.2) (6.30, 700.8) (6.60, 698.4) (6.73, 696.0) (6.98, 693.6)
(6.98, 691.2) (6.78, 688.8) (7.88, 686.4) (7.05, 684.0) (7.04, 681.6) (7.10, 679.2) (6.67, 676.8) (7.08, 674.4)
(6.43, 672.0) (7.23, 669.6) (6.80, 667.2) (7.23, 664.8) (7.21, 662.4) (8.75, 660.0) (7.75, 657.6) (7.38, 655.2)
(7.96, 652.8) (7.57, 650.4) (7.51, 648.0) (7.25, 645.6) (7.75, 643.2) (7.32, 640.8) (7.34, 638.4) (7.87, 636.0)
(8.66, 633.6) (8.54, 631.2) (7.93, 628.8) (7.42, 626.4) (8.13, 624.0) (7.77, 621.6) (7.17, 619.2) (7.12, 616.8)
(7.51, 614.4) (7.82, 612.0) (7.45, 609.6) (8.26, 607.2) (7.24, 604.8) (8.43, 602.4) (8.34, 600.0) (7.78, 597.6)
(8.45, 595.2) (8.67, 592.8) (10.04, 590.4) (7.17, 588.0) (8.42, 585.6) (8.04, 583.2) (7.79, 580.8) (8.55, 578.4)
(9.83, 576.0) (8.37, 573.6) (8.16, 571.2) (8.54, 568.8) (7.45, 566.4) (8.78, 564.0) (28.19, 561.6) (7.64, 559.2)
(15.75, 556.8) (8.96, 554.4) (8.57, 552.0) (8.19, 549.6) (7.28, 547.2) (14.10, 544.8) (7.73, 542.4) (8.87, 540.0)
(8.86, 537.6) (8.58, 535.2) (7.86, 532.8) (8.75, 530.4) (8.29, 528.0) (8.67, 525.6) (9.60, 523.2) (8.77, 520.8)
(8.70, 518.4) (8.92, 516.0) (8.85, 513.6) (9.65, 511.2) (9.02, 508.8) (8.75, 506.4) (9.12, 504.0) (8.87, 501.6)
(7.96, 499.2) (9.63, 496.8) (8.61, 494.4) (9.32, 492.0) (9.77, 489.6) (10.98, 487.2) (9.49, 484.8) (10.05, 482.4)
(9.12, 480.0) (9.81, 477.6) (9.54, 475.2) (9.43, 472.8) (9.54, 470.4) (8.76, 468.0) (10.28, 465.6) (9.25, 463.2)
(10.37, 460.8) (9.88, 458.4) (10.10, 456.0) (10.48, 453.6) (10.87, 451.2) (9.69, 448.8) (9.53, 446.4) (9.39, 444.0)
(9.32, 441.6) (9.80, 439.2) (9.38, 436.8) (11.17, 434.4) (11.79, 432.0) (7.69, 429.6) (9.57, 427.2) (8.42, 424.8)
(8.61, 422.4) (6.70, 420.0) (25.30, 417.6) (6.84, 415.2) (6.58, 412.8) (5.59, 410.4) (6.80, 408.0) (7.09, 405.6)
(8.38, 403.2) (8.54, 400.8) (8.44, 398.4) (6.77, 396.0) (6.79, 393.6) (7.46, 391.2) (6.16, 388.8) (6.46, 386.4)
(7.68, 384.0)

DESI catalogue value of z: 0.121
